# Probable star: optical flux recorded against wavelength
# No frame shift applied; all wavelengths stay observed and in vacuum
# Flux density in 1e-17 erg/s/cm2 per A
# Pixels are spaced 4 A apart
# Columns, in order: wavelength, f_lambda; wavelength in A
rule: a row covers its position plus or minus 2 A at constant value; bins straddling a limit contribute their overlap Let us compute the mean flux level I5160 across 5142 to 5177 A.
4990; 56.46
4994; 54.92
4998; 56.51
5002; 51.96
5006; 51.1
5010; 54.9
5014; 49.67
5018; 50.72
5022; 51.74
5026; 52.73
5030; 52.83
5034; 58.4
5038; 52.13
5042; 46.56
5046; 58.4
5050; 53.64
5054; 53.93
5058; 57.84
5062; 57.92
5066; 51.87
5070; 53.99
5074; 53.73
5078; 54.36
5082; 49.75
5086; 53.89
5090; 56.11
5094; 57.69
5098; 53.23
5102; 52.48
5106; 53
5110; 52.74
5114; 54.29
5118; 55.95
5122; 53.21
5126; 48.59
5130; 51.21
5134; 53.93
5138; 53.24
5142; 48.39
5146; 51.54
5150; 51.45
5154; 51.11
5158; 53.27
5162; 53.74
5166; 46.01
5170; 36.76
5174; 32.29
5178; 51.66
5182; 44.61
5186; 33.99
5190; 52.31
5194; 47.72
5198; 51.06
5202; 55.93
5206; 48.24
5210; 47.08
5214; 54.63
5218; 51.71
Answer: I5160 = 47.2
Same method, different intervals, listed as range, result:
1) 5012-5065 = 53.5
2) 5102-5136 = 52.8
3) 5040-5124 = 54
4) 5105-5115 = 53.3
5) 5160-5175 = 42.9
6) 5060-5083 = 53.8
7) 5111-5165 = 52.2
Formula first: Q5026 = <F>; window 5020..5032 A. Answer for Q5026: 52.4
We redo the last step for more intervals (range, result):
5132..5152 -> 51.7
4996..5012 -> 53.6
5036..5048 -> 52.4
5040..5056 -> 53.1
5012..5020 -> 50.2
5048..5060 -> 55.1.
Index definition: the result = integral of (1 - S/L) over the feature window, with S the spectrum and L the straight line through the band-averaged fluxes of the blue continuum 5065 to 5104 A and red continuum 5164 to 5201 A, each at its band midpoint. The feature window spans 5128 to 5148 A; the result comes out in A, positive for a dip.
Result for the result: -1.2 A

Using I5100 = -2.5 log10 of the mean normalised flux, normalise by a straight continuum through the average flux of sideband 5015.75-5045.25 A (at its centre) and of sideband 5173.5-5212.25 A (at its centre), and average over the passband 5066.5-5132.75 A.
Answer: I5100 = -0.07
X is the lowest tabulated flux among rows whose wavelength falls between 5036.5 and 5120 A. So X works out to 46.56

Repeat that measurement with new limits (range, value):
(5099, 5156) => 48.39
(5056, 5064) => 57.84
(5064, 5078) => 51.87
